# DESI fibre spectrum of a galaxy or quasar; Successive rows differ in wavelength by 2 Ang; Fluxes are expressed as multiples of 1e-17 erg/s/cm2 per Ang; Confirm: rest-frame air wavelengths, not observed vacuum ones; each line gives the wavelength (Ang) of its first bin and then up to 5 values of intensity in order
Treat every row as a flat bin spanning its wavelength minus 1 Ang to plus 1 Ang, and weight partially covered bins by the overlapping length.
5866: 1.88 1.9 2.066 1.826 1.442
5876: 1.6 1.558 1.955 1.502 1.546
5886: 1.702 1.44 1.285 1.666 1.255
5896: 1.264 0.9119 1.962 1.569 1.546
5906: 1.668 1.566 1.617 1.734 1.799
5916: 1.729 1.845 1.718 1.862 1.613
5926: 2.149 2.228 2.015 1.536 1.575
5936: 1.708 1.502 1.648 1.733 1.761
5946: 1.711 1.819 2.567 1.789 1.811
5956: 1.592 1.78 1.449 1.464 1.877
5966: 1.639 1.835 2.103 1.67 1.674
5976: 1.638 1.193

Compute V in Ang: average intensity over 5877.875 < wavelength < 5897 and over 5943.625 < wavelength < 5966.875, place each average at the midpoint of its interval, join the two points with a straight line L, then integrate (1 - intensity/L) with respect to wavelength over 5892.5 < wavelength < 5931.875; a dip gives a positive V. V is -1.70 Ang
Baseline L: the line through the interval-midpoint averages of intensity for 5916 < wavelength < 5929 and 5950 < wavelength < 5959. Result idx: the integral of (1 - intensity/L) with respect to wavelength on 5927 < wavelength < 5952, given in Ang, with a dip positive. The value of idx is 0.6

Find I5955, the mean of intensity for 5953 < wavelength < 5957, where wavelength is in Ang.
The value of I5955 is 1.7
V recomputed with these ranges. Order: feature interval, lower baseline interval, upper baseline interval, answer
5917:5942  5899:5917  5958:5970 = -1.3 Ang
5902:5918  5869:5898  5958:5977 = -0.7 Ang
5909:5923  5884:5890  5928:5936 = -0.6 Ang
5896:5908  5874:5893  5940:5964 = 0.9 Ang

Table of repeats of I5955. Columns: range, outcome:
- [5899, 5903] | 1.77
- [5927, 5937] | 1.81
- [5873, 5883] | 1.61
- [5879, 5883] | 1.73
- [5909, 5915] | 1.72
